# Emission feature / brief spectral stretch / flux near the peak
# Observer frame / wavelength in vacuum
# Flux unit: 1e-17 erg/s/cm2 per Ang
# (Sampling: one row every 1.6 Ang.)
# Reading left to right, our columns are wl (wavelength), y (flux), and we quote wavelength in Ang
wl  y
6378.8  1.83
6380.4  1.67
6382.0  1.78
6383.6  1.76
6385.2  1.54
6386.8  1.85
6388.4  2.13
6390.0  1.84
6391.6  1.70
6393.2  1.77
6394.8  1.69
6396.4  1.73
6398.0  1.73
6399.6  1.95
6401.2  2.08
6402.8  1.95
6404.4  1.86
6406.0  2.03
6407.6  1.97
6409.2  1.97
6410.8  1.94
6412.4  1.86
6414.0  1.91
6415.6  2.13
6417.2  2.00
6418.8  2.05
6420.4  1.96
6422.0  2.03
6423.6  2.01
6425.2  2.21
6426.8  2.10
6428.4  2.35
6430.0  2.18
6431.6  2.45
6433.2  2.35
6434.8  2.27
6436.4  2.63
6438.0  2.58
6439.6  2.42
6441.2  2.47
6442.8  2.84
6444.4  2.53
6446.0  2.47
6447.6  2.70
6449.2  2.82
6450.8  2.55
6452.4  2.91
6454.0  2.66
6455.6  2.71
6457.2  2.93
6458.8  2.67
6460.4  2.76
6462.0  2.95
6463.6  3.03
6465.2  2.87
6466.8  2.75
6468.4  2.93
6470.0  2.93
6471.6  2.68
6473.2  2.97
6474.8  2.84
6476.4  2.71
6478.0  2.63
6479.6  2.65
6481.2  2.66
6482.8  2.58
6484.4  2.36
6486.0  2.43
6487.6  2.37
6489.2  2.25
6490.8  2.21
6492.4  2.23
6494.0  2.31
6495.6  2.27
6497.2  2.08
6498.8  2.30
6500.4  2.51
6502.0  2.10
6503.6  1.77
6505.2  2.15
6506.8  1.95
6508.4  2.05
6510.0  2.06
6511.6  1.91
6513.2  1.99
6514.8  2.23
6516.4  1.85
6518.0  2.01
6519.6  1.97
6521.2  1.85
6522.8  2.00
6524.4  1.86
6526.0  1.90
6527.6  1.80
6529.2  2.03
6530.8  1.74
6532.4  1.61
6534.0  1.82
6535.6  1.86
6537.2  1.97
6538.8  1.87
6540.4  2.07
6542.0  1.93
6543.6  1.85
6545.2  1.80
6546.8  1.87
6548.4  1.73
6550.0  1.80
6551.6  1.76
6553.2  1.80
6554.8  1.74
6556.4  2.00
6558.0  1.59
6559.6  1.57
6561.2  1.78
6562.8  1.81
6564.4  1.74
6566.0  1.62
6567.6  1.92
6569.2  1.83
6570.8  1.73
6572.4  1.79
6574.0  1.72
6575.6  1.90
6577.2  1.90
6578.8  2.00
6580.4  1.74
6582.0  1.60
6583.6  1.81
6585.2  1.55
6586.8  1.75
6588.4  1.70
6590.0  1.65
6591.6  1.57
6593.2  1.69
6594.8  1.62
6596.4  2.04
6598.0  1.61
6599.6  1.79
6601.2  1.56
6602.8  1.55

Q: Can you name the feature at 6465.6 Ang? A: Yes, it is Mg II 2798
